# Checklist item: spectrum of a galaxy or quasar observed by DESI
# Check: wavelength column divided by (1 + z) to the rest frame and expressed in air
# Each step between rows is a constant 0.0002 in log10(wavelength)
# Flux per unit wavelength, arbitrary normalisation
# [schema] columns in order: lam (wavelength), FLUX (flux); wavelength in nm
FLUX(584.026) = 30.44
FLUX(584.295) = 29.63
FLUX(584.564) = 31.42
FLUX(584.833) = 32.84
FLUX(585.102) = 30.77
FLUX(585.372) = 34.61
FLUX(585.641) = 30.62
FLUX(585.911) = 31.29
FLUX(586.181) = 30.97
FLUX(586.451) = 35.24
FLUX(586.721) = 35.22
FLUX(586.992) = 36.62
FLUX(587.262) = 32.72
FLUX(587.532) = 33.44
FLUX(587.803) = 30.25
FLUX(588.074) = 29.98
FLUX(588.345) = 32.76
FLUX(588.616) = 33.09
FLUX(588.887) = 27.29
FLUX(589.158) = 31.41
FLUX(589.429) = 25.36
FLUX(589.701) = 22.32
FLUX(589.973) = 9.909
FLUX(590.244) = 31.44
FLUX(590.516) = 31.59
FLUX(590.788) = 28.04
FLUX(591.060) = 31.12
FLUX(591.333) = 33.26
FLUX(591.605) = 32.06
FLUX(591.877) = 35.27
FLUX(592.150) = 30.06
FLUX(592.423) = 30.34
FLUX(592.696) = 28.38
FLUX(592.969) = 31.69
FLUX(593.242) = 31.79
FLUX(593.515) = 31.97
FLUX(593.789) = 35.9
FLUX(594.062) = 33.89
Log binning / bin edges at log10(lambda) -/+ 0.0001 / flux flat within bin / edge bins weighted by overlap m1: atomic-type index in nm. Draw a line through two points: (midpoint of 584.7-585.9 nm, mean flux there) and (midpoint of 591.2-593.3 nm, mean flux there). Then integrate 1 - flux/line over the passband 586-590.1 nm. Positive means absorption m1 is 0.27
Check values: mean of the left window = 32.1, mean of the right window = 31.6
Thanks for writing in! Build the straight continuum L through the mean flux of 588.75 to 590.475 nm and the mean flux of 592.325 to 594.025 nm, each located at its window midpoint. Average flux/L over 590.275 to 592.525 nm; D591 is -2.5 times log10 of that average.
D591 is -0.11 mag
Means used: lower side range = 25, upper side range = 31.8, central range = 31.5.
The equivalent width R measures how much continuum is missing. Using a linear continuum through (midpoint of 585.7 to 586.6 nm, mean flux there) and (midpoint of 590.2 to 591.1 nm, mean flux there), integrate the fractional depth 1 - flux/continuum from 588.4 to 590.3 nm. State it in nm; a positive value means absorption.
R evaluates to 0.31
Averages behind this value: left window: 32.4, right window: 30.4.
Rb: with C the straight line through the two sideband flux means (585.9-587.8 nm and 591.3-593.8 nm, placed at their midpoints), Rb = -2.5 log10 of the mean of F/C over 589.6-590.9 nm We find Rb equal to 0.30 mag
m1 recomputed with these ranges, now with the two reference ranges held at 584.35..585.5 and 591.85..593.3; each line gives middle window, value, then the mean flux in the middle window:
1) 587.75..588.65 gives 0.01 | 31.4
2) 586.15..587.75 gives -0.11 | 34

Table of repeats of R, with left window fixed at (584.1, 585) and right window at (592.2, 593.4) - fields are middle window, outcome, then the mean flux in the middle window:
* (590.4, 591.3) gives 0.00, 30.5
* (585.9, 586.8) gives -0.06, 33.3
